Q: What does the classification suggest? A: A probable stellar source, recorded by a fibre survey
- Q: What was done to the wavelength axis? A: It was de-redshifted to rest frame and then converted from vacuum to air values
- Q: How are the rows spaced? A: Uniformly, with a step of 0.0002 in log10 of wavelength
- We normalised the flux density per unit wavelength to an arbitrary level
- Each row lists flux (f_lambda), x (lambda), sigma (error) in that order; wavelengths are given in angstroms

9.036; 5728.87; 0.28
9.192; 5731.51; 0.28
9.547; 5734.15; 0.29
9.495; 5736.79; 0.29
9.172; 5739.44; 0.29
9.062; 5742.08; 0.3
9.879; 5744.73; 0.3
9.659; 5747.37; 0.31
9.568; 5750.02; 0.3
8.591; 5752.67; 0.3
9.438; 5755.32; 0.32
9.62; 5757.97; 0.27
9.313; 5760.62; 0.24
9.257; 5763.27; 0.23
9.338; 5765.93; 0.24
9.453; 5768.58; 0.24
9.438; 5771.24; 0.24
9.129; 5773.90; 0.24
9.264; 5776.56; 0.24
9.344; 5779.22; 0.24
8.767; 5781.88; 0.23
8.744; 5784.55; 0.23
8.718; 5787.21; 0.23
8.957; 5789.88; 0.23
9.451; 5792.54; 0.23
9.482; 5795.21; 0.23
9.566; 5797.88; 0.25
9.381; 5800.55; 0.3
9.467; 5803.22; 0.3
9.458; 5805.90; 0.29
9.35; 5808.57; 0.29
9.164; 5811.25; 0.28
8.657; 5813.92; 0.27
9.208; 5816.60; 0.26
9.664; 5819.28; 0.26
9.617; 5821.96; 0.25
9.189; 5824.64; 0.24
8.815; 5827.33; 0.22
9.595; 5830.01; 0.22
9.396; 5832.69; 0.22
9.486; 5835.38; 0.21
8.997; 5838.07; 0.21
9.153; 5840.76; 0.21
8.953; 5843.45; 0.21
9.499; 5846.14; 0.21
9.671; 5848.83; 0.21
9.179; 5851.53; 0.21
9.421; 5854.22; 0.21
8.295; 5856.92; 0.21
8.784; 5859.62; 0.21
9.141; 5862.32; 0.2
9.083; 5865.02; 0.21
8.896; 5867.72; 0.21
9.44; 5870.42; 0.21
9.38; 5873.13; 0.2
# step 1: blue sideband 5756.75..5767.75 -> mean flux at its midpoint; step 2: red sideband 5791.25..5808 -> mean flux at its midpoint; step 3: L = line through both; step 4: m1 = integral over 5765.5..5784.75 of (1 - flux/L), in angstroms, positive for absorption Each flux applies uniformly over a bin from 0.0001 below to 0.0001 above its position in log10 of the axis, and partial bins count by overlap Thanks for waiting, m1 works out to 0.4 angstroms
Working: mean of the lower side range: 9.39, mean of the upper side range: 9.46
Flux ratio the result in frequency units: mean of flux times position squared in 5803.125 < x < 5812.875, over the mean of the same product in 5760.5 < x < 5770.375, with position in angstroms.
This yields 1.01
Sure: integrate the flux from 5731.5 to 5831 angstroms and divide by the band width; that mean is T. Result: 9.29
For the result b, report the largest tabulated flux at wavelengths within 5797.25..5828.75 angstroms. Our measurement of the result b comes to 9.664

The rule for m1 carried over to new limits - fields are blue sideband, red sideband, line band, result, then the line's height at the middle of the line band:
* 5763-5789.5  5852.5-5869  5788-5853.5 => -2.0 angstroms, 9.03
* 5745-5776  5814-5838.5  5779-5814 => 0.5 angstroms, 9.33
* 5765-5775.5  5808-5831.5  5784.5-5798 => 0.2 angstroms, 9.3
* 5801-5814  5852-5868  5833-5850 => -0.4 angstroms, 9.07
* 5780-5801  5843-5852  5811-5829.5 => 0.1 angstroms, 9.26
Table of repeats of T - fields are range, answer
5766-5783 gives 9.25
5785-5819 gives 9.24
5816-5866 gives 9.22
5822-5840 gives 9.27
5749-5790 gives 9.19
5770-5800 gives 9.17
